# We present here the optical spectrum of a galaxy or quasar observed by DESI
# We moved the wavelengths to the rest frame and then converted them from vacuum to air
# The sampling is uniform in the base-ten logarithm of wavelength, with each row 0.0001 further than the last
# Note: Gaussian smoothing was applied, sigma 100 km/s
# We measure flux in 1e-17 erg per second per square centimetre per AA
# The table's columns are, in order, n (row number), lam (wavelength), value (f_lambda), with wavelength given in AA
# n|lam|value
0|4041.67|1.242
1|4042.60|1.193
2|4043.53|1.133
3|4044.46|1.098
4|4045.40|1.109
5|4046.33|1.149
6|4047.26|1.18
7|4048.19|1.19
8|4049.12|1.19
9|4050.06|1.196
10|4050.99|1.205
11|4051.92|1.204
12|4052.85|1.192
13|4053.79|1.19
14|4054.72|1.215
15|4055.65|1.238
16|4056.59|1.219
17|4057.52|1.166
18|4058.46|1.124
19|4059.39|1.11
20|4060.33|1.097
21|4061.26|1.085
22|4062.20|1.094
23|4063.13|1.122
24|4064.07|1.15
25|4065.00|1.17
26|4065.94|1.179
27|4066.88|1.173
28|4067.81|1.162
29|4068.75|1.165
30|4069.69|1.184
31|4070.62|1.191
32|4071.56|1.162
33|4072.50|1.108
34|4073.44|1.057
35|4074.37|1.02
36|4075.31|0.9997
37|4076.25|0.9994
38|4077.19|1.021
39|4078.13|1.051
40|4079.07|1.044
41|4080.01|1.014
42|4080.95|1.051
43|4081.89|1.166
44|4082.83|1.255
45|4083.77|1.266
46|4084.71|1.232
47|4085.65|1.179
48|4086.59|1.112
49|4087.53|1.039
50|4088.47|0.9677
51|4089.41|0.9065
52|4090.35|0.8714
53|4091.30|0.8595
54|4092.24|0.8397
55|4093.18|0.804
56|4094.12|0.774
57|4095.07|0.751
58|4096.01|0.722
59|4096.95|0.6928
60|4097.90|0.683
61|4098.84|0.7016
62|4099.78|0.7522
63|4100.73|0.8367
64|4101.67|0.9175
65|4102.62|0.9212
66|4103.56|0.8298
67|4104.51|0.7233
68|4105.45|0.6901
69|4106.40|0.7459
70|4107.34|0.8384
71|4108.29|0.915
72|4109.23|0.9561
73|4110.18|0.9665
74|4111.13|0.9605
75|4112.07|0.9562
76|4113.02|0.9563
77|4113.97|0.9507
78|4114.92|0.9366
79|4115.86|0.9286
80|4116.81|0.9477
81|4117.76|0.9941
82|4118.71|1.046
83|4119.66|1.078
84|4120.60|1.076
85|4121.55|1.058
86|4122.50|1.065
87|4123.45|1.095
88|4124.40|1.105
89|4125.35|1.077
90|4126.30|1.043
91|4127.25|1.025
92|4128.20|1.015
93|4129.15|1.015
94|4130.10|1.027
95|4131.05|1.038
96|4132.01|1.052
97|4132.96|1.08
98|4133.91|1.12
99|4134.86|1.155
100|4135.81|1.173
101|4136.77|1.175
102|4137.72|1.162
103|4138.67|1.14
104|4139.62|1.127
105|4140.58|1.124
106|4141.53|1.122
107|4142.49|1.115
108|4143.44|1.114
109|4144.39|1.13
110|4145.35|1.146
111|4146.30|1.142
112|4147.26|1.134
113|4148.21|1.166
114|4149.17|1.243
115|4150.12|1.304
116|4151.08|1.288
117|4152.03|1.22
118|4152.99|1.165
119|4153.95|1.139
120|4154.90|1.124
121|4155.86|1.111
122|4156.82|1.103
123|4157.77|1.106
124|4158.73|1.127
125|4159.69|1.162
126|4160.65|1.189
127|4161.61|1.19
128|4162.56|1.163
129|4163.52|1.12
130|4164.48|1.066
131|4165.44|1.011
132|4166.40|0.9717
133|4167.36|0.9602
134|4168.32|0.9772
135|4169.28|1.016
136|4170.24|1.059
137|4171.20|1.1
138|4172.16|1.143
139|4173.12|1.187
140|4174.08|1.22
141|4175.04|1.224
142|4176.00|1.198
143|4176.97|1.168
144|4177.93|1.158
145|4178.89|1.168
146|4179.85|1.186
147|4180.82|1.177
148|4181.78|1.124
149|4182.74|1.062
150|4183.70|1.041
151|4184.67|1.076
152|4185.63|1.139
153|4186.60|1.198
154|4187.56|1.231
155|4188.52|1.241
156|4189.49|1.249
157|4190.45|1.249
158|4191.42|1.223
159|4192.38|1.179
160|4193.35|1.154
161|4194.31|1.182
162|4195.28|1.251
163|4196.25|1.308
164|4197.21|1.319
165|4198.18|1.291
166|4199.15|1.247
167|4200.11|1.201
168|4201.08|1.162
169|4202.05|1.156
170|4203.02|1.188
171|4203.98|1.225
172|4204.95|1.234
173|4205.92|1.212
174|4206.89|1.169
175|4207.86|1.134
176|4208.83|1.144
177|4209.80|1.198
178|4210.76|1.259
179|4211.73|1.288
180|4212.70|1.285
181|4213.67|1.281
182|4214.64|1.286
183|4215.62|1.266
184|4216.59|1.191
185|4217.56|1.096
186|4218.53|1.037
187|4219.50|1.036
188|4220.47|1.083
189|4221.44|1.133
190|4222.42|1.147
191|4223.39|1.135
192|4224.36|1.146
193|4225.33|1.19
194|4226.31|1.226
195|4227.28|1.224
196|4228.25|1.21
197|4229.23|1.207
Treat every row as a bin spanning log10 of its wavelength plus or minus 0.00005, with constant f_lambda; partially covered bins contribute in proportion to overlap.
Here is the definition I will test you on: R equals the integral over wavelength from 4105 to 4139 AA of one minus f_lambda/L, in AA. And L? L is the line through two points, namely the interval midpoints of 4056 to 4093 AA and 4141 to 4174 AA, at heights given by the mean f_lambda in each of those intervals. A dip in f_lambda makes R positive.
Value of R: 2.96 AA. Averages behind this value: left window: 1.09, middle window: 1.02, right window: 1.13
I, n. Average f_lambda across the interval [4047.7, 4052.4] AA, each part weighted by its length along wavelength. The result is 1.2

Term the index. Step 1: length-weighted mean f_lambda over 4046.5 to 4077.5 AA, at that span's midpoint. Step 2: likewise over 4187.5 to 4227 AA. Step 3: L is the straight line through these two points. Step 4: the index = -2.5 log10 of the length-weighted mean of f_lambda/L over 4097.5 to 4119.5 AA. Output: 0.30 mag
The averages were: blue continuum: 1.14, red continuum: 1.2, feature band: 0.88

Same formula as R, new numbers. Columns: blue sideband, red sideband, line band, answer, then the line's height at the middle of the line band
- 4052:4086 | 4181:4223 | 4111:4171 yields 3.9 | 1.16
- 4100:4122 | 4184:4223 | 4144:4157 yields -1.7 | 1.04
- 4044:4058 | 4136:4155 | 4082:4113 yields 7.2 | 1.17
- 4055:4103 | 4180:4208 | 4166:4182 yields 0.6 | 1.17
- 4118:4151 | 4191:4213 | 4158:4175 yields 0.9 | 1.16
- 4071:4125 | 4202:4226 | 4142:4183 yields -2.1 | 1.08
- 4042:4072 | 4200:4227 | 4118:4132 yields 1.4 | 1.17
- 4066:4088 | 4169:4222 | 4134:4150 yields 0.0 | 1.15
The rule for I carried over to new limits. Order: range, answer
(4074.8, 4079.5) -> 1.02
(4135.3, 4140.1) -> 1.16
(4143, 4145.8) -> 1.13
